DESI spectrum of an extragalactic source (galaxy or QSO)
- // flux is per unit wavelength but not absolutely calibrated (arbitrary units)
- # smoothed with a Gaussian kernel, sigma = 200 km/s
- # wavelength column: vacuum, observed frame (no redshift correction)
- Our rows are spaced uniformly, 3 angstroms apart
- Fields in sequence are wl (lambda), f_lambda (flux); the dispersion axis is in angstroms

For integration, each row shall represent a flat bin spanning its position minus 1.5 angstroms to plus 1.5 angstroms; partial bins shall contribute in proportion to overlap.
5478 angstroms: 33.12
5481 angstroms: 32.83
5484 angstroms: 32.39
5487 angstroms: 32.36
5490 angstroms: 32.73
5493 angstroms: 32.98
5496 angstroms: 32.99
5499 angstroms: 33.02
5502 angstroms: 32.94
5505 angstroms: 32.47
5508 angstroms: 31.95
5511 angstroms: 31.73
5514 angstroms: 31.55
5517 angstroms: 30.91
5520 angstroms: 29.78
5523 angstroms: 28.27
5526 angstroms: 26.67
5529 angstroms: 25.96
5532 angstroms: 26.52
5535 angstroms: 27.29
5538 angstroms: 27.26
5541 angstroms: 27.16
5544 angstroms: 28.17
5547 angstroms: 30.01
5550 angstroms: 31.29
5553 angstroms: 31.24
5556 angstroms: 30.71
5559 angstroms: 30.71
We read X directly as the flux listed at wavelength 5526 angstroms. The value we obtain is 26.67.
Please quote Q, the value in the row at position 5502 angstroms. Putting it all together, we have 32.94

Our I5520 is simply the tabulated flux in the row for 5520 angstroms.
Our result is 29.78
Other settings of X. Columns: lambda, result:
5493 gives 32.98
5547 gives 30.01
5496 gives 32.99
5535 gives 27.29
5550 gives 31.29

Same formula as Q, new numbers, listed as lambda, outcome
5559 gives 30.71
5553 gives 31.24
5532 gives 26.52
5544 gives 28.17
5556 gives 30.71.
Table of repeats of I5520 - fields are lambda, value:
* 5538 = 27.26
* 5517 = 30.91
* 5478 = 33.12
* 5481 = 32.83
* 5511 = 31.73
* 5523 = 28.27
